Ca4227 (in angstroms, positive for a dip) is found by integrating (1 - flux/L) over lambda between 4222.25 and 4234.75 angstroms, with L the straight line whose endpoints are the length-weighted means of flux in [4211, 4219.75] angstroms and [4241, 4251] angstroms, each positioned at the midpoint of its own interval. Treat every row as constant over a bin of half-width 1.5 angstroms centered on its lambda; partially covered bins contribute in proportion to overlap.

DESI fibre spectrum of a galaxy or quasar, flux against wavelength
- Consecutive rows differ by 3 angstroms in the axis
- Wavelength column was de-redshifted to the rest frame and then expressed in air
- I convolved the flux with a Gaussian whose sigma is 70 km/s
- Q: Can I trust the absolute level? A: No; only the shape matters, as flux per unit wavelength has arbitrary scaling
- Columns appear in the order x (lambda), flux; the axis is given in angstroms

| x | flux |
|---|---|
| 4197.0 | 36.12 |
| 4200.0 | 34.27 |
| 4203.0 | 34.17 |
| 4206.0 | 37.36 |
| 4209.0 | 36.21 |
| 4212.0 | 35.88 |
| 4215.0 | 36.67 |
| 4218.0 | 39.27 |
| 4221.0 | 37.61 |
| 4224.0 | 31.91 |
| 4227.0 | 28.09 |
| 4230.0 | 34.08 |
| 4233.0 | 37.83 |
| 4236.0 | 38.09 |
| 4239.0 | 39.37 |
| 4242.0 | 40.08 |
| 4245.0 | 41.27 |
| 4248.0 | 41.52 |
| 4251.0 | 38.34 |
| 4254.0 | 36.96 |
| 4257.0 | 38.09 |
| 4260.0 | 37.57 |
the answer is 1.8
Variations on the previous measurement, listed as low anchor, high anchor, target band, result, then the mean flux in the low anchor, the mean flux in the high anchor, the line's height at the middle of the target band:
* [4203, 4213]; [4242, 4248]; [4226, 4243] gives 1.4 angstroms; 36.2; 41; 39.7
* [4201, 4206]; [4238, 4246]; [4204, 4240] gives 1.5 angstroms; 35.1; 40.2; 37.6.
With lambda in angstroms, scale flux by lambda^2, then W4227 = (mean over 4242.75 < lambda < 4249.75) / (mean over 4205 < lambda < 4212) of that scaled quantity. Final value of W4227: 1.1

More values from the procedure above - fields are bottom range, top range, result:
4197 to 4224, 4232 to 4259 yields 1.10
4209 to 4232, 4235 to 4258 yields 1.14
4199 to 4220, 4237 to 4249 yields 1.13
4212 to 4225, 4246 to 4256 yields 1.09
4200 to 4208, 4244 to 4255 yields 1.14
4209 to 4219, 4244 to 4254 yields 1.09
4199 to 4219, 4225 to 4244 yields 1.01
